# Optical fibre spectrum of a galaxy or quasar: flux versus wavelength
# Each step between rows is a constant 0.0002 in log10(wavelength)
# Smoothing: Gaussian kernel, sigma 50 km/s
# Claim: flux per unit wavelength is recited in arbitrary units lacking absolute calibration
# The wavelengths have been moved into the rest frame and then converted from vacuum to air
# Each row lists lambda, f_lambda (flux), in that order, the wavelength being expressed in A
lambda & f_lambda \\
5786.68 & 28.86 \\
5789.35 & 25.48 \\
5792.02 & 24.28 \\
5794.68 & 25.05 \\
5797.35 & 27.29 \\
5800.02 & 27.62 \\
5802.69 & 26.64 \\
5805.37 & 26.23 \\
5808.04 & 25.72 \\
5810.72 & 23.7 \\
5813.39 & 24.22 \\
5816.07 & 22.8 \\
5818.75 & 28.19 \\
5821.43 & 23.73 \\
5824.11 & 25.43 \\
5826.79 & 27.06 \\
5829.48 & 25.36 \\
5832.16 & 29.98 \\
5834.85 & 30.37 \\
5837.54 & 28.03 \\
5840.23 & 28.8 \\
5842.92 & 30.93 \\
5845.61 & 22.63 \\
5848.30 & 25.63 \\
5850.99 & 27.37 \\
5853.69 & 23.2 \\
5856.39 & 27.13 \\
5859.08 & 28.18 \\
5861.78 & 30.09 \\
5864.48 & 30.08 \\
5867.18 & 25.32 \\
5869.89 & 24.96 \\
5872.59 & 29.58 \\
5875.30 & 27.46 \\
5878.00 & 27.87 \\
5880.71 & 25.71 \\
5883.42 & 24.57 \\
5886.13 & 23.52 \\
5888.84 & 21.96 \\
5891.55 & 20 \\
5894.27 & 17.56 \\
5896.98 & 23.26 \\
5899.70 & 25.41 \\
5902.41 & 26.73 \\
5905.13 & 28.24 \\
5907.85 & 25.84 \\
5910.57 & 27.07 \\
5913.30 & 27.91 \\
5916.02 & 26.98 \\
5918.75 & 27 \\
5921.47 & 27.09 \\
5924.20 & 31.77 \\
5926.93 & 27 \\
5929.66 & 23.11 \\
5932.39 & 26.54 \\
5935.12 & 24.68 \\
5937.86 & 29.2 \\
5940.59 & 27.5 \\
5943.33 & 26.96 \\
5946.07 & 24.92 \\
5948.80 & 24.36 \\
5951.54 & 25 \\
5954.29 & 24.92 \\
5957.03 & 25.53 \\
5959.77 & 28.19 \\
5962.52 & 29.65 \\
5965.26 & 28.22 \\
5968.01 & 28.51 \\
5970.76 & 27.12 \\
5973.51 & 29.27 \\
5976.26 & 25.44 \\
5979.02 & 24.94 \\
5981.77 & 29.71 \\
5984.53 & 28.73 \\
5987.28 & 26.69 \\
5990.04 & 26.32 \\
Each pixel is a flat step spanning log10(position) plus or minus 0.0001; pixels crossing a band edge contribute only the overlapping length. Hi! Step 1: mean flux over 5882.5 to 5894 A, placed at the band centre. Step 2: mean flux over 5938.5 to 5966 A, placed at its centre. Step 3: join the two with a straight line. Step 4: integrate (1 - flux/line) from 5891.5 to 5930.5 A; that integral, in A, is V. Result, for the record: -3.7 A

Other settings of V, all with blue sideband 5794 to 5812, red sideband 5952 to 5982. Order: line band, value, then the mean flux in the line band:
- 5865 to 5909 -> 2.8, 25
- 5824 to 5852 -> -1.3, 27.5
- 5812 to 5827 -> 0.6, 25.1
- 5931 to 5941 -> 0.0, 26.9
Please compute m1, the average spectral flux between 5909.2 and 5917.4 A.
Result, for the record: 27.3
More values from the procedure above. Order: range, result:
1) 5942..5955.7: 25.2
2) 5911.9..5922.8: 27.2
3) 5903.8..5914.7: 27.3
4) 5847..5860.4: 26.3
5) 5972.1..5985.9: 27.6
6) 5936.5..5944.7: 27.9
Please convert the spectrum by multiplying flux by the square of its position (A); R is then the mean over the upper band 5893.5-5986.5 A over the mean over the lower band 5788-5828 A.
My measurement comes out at 1.09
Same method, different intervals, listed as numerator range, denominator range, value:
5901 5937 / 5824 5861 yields 1.01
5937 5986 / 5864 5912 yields 1.10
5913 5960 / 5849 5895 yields 1.06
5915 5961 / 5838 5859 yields 1.02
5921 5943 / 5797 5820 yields 1.10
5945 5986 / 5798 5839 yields 1.08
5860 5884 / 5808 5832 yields 1.10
